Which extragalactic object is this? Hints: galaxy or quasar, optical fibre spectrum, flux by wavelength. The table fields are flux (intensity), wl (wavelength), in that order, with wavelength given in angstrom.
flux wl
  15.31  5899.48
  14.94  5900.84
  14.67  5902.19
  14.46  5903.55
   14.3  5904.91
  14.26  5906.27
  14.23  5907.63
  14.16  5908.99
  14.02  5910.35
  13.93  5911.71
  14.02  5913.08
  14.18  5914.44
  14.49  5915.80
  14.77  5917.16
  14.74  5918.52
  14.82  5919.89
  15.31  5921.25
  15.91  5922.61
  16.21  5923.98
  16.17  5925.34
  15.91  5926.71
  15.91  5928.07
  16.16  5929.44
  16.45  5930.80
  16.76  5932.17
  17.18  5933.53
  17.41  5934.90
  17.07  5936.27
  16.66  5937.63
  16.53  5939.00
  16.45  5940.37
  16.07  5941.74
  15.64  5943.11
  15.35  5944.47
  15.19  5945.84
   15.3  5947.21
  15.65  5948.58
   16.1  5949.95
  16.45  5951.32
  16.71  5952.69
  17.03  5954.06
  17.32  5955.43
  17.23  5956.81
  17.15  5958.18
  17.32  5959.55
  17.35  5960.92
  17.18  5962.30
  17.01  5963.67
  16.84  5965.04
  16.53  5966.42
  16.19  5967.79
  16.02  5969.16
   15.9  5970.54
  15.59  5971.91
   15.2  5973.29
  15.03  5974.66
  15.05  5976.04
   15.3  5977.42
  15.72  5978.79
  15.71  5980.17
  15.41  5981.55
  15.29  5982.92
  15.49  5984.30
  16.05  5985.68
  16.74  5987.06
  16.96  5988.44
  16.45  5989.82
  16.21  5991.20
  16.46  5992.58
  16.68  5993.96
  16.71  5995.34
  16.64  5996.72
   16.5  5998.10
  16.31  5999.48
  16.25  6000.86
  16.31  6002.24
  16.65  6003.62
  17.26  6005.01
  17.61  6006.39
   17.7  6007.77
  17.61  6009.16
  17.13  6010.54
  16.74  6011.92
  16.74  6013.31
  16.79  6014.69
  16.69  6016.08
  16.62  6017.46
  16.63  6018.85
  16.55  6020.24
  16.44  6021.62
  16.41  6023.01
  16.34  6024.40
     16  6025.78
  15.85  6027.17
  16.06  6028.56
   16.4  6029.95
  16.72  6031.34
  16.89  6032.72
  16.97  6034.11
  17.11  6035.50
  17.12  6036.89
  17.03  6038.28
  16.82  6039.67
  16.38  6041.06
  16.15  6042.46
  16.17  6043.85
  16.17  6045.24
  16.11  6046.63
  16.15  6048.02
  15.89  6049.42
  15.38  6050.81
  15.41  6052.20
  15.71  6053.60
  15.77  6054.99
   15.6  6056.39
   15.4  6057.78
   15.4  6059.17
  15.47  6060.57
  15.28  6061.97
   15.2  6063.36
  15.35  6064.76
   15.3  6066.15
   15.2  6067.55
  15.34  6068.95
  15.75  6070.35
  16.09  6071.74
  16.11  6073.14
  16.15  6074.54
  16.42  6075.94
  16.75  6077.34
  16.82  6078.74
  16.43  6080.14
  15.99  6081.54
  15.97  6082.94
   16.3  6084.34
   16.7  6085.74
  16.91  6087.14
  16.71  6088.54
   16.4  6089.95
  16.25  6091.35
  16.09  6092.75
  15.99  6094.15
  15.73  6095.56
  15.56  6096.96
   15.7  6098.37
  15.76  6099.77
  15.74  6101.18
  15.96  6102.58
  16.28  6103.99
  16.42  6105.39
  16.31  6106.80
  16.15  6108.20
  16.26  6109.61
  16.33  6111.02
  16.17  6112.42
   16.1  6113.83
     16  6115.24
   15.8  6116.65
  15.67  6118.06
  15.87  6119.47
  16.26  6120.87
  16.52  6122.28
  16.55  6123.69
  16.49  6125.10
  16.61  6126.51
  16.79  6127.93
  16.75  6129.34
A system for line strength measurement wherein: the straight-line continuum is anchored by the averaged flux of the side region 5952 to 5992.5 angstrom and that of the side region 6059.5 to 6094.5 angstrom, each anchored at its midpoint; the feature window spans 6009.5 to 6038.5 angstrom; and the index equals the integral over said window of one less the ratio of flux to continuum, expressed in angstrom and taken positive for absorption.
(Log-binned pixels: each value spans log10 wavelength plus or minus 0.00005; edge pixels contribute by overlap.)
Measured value -0.9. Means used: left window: 16.3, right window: 16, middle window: 16.6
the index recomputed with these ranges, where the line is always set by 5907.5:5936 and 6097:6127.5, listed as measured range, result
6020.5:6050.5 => -1.1 angstrom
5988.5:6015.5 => -1.8 angstrom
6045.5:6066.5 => 0.4 angstrom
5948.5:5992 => -1.9 angstrom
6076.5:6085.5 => -0.2 angstrom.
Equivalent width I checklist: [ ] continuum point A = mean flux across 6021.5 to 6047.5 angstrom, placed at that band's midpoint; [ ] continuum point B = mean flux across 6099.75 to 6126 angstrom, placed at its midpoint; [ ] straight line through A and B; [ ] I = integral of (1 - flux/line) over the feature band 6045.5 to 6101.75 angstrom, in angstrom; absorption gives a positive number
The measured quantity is 1.4 angstrom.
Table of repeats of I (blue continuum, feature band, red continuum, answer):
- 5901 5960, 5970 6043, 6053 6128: -2.5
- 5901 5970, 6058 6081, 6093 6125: 0.3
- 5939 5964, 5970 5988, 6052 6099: 0.8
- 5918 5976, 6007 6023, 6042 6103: -0.8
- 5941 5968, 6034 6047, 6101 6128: -0.2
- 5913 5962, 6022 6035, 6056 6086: -0.4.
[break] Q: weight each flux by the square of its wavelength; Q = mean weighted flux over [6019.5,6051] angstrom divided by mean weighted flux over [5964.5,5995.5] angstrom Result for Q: 1.05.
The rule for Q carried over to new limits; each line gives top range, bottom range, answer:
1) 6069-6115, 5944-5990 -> 1.04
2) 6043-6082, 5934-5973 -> 1.00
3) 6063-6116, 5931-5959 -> 1.02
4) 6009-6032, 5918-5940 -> 1.05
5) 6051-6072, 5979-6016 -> 0.96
